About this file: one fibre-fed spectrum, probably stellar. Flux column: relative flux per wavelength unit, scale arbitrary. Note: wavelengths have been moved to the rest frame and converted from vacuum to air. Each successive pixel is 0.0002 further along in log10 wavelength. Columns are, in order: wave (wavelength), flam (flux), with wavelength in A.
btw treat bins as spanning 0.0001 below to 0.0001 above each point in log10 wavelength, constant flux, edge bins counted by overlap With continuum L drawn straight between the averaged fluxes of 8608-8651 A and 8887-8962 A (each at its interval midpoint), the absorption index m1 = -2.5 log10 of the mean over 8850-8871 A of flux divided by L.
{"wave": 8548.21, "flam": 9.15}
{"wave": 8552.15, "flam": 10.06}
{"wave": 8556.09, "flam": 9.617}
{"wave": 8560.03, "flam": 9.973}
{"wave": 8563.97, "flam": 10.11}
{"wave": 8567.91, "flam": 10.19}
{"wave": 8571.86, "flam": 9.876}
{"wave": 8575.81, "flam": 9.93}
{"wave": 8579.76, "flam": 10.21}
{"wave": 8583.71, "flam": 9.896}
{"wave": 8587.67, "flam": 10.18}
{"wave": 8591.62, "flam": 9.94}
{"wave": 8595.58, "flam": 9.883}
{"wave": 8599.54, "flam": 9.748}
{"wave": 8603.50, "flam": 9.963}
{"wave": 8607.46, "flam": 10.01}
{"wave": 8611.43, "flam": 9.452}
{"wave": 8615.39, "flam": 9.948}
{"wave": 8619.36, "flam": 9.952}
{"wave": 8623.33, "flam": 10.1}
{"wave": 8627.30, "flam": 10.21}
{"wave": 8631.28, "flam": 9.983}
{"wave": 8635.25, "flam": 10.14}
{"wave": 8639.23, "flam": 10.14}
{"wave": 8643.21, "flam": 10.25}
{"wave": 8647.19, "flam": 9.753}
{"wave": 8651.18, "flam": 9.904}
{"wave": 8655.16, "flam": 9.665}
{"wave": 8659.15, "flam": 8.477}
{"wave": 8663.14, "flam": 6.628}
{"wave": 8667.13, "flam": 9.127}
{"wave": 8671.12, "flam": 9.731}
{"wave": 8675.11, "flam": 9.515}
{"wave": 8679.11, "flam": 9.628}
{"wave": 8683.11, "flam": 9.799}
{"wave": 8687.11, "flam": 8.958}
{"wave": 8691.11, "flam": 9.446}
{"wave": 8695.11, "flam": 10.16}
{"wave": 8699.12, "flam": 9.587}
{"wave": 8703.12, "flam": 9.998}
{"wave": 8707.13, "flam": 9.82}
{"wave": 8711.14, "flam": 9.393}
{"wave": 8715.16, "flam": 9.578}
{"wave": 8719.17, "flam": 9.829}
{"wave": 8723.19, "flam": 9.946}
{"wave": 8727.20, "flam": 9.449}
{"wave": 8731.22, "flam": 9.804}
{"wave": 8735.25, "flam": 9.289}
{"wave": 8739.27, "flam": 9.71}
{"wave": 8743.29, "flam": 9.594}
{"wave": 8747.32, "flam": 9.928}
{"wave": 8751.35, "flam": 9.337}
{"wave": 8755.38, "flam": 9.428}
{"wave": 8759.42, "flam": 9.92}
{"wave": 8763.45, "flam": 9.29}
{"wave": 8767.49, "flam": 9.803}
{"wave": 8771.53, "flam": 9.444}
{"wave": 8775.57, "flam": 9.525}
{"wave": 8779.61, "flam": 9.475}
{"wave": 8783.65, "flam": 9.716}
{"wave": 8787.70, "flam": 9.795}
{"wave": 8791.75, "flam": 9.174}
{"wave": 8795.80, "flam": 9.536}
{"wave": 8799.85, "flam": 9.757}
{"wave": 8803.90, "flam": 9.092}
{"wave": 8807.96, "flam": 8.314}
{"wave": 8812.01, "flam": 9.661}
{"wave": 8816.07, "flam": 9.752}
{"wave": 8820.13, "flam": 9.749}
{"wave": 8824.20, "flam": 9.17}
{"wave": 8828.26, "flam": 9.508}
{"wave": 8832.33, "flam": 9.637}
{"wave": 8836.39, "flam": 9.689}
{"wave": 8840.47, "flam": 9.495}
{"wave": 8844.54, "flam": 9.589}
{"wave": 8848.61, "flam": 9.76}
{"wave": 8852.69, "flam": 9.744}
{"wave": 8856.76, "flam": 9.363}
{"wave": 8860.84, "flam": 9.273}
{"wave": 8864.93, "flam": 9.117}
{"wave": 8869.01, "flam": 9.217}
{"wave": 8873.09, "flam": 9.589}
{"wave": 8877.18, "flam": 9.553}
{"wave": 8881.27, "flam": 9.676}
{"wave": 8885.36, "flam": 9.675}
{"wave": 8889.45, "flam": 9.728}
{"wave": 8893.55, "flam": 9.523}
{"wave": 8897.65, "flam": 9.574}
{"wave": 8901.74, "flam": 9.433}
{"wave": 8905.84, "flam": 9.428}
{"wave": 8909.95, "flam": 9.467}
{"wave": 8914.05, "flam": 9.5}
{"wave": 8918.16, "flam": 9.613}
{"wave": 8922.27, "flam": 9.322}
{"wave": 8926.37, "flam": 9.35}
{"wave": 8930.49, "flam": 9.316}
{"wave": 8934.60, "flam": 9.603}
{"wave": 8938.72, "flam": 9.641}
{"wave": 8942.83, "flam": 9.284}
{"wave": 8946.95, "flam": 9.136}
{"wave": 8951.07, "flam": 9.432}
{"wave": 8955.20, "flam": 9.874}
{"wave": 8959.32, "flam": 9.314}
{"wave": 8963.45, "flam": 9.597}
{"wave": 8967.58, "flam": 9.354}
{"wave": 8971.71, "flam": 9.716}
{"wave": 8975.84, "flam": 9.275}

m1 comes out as 0.027 mag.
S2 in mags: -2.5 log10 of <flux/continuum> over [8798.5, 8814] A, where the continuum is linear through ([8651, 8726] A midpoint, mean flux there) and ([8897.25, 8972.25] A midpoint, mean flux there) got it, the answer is 0.03 mag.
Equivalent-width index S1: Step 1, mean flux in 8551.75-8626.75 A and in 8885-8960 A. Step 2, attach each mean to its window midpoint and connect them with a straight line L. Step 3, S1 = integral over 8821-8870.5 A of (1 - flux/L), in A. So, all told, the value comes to 0.61 A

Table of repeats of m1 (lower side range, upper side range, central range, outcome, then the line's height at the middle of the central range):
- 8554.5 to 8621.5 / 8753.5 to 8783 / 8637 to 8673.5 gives 0.056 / 9.8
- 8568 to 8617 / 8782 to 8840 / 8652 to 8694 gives 0.071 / 9.76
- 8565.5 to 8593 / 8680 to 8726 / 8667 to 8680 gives 0.025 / 9.76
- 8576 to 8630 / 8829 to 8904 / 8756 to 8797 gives 0.013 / 9.68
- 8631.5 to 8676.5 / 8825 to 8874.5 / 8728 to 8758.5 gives -0.016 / 9.45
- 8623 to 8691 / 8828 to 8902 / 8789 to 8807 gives 0.022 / 9.53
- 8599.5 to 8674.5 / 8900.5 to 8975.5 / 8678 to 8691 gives 0.018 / 9.61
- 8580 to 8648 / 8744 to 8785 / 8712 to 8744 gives 0.004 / 9.68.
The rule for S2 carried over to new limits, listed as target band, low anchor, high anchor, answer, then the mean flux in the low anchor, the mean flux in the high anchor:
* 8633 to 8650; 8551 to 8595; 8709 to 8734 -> -0.02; 9.99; 9.65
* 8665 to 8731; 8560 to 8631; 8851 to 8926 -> 0.02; 9.98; 9.49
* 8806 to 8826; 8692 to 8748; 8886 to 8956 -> 0.03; 9.71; 9.48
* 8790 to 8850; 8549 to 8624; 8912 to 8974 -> 0.02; 9.93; 9.47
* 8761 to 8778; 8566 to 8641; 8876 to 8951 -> 0.02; 9.99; 9.49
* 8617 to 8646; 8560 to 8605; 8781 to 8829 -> -0.02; 9.99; 9.43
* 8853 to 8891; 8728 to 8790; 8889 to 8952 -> 0.00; 9.6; 9.45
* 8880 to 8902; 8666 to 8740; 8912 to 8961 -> -0.01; 9.62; 9.45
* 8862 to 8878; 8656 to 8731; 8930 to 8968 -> 0.01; 9.41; 9.47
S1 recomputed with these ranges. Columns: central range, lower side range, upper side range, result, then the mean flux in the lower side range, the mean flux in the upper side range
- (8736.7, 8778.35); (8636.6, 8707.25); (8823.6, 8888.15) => -0.43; 9.47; 9.51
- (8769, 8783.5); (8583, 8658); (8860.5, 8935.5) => 0.23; 9.94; 9.47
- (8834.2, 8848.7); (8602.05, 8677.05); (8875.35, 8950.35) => -0.14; 9.63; 9.49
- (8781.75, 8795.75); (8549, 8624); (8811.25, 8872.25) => 0.06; 9.93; 9.51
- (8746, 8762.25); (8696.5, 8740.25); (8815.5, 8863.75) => 0.03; 9.68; 9.55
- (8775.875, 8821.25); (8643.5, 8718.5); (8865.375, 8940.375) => 0.06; 9.43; 9.5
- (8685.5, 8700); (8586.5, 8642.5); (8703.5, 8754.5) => 0.30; 9.98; 9.65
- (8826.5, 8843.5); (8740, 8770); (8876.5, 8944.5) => -0.04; 9.61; 9.51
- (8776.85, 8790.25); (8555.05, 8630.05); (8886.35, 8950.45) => 0.05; 9.96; 9.46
